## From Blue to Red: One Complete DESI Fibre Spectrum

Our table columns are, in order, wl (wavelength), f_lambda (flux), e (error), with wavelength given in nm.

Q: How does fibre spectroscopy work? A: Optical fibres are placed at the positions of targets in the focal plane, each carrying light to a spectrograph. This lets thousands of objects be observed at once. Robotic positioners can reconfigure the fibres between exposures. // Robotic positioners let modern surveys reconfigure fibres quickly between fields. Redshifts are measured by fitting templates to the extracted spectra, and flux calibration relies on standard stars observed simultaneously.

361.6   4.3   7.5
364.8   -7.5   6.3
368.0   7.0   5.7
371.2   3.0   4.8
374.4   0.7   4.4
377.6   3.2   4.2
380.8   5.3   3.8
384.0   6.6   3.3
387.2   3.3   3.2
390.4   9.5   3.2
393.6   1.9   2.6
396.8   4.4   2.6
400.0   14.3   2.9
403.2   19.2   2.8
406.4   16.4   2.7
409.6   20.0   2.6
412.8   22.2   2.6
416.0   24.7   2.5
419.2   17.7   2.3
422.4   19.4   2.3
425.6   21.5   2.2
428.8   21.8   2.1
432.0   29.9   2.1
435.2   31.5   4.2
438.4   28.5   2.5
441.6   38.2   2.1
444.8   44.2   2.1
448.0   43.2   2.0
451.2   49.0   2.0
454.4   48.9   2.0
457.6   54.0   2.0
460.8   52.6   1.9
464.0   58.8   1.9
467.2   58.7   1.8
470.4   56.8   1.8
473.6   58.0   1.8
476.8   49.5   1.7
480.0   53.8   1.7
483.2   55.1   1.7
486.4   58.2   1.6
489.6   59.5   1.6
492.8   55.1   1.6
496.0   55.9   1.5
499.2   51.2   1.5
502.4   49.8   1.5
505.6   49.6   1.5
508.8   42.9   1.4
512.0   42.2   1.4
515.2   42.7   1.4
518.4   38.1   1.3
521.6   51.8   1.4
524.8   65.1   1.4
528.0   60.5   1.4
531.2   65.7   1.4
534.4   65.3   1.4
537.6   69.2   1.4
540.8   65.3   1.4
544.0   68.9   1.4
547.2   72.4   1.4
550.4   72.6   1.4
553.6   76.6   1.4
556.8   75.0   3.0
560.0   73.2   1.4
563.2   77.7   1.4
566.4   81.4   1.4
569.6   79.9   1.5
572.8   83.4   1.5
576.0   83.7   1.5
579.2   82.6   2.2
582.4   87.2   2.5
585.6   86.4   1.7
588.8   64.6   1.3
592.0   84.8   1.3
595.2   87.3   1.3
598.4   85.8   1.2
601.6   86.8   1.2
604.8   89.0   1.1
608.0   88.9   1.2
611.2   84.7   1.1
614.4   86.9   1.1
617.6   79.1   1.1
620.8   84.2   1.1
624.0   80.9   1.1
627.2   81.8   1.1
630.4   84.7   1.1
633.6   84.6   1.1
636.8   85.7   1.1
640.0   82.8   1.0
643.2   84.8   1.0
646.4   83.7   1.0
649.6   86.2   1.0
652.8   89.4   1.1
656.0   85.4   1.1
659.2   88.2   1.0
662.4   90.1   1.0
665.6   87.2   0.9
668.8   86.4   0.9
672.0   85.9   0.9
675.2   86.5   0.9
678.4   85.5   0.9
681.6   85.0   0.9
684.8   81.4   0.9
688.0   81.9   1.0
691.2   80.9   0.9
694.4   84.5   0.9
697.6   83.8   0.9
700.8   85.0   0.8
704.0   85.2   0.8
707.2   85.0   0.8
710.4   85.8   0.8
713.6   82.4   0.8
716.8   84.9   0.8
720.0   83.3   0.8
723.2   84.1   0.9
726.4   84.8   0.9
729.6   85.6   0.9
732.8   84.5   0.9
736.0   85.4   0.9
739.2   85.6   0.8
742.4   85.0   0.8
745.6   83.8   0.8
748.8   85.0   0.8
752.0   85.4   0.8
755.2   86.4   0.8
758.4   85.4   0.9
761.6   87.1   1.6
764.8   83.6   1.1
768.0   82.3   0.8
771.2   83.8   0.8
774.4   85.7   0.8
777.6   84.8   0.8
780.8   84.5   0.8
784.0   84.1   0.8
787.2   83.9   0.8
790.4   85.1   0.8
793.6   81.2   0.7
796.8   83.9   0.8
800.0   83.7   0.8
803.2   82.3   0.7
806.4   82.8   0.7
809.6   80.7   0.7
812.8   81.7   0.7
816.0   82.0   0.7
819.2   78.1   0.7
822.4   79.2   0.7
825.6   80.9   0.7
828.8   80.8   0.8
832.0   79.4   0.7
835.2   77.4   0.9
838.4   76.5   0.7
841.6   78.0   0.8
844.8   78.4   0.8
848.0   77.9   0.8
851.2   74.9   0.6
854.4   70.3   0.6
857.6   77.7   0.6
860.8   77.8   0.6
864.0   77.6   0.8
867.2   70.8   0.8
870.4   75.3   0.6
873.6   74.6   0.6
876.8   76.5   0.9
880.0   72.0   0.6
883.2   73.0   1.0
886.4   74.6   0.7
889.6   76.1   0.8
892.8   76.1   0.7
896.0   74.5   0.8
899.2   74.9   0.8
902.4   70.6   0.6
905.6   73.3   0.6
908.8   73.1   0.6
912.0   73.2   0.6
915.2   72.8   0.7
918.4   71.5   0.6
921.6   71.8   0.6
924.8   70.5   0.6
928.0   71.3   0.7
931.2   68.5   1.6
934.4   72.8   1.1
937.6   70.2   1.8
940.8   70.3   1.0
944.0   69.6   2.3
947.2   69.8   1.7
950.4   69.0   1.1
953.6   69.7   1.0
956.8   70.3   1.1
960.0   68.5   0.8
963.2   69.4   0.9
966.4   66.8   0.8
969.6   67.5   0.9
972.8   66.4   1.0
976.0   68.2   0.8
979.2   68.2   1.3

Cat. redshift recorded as 0.00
